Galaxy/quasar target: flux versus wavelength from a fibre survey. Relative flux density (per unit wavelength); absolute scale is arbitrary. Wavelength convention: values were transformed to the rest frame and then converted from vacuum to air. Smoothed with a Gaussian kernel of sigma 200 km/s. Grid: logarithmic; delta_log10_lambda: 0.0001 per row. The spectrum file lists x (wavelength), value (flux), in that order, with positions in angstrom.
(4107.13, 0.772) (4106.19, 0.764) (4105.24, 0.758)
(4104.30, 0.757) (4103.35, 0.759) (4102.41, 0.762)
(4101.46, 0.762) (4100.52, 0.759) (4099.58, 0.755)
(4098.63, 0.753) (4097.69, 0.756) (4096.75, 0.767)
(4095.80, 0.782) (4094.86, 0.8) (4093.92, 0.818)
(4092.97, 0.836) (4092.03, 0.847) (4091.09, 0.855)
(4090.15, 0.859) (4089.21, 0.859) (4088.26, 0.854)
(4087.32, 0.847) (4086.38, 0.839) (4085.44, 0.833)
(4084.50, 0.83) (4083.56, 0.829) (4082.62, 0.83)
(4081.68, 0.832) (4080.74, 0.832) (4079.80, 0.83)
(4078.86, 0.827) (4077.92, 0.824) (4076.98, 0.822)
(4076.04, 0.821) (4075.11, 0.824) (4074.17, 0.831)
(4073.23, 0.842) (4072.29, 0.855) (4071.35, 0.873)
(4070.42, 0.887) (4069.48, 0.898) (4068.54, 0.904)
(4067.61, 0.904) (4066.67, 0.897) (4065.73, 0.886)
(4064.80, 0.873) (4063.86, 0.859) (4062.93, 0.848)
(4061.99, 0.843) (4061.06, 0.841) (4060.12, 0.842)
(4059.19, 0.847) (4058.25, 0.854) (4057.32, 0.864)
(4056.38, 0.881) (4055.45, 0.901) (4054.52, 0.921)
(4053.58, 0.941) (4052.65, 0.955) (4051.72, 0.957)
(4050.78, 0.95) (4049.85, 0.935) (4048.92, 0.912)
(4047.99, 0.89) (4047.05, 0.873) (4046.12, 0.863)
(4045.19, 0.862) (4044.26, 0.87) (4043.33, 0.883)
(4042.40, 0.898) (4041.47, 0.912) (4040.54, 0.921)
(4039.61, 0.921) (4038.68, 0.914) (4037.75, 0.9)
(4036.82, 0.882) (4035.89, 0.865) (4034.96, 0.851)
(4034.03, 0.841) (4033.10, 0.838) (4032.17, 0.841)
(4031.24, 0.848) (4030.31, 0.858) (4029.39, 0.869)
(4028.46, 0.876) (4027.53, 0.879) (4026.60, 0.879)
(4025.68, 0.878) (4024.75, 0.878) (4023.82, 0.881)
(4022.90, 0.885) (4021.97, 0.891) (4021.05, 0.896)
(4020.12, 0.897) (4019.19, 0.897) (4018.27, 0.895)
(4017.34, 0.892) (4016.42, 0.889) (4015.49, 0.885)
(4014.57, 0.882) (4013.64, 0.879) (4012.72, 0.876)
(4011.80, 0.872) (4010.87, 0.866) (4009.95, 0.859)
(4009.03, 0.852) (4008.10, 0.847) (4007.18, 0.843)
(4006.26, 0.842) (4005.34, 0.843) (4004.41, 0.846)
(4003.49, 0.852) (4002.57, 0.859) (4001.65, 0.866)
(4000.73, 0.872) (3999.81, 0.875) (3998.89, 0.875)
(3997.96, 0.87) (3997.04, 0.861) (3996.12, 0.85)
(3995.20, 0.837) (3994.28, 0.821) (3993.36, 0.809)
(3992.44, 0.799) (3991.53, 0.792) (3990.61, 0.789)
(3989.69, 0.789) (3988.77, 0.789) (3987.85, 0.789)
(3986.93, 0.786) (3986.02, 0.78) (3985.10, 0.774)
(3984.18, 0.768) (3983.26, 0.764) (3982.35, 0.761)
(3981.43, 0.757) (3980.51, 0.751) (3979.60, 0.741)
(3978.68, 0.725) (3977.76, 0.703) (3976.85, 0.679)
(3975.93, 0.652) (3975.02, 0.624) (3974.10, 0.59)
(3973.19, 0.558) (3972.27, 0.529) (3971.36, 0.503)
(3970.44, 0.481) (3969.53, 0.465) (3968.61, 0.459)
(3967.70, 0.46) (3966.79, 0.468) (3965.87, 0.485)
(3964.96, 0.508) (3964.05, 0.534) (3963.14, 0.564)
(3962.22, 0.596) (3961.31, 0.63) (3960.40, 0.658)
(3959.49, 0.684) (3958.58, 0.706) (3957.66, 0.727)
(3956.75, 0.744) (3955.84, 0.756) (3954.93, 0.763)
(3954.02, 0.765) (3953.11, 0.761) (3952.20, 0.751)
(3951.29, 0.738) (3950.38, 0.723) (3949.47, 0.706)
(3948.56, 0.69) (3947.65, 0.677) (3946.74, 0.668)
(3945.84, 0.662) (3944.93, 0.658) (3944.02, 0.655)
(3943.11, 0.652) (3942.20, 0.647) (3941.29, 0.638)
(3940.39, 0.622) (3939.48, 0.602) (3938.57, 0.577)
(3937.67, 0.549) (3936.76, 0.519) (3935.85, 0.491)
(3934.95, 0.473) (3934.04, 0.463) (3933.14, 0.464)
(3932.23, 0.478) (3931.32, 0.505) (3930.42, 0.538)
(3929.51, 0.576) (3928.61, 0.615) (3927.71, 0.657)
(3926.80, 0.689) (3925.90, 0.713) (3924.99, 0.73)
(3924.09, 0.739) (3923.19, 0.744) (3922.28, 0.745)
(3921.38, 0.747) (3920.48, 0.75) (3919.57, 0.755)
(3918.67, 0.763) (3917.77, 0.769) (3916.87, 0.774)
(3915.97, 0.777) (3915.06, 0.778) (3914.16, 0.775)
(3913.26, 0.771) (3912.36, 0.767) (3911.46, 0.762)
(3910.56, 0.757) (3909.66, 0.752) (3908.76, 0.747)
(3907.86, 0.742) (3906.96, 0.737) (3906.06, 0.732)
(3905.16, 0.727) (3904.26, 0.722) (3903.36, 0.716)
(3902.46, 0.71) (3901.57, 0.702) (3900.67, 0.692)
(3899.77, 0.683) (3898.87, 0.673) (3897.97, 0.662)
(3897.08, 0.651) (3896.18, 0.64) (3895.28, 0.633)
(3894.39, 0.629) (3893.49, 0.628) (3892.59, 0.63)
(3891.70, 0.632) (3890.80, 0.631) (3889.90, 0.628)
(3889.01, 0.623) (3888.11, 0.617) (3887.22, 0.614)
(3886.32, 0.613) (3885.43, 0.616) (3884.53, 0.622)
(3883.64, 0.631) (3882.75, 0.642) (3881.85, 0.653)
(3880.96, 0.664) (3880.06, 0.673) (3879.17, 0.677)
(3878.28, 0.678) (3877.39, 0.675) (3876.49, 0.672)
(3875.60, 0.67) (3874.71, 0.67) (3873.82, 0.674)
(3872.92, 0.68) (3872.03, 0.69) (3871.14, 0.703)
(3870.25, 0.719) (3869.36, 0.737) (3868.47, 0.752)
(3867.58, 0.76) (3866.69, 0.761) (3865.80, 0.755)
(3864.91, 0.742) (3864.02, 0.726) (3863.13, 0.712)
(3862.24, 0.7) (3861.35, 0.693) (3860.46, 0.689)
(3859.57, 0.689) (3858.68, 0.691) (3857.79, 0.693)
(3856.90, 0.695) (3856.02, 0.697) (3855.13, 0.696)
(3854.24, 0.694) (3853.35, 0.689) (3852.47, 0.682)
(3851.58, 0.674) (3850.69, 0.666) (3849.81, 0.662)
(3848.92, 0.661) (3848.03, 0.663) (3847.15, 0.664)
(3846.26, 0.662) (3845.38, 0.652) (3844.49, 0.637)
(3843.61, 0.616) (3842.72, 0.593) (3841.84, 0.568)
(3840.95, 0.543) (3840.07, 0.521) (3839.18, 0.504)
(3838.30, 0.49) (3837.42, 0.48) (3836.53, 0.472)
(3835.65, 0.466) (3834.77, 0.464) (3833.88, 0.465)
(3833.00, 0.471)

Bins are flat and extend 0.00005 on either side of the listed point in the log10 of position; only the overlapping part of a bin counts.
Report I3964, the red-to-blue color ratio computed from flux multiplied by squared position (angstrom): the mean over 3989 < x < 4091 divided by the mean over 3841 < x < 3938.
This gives 1.4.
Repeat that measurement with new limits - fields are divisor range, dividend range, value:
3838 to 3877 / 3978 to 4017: 1.32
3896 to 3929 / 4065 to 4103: 1.24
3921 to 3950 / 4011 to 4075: 1.50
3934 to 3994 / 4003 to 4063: 1.38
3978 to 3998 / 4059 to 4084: 1.13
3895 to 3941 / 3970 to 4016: 1.21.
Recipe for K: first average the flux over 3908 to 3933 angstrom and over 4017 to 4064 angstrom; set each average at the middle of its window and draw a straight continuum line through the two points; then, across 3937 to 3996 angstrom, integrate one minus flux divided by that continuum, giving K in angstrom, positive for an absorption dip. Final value 7.7 angstrom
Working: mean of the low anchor 0.707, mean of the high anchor 0.884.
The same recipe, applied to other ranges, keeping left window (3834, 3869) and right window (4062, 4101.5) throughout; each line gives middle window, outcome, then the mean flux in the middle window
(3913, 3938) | 1.8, 0.655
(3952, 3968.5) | 2.2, 0.637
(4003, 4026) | -2.8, 0.873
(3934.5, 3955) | 2.1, 0.65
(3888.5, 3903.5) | 0.6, 0.655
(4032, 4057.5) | -2.9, 0.895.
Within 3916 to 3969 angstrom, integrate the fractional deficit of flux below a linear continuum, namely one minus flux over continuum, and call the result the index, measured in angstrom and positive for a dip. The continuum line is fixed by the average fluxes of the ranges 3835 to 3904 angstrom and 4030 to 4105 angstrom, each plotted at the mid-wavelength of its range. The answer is 6.2 angstrom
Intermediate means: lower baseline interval 0.655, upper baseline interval 0.853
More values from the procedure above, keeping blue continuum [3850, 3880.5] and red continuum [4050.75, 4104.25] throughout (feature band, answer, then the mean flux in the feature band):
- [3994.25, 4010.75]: -1.31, 0.855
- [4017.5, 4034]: -1.37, 0.875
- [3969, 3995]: 2.41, 0.707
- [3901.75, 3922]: -0.55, 0.751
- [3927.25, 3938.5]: 3.26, 0.529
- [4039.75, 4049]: -0.77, 0.889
